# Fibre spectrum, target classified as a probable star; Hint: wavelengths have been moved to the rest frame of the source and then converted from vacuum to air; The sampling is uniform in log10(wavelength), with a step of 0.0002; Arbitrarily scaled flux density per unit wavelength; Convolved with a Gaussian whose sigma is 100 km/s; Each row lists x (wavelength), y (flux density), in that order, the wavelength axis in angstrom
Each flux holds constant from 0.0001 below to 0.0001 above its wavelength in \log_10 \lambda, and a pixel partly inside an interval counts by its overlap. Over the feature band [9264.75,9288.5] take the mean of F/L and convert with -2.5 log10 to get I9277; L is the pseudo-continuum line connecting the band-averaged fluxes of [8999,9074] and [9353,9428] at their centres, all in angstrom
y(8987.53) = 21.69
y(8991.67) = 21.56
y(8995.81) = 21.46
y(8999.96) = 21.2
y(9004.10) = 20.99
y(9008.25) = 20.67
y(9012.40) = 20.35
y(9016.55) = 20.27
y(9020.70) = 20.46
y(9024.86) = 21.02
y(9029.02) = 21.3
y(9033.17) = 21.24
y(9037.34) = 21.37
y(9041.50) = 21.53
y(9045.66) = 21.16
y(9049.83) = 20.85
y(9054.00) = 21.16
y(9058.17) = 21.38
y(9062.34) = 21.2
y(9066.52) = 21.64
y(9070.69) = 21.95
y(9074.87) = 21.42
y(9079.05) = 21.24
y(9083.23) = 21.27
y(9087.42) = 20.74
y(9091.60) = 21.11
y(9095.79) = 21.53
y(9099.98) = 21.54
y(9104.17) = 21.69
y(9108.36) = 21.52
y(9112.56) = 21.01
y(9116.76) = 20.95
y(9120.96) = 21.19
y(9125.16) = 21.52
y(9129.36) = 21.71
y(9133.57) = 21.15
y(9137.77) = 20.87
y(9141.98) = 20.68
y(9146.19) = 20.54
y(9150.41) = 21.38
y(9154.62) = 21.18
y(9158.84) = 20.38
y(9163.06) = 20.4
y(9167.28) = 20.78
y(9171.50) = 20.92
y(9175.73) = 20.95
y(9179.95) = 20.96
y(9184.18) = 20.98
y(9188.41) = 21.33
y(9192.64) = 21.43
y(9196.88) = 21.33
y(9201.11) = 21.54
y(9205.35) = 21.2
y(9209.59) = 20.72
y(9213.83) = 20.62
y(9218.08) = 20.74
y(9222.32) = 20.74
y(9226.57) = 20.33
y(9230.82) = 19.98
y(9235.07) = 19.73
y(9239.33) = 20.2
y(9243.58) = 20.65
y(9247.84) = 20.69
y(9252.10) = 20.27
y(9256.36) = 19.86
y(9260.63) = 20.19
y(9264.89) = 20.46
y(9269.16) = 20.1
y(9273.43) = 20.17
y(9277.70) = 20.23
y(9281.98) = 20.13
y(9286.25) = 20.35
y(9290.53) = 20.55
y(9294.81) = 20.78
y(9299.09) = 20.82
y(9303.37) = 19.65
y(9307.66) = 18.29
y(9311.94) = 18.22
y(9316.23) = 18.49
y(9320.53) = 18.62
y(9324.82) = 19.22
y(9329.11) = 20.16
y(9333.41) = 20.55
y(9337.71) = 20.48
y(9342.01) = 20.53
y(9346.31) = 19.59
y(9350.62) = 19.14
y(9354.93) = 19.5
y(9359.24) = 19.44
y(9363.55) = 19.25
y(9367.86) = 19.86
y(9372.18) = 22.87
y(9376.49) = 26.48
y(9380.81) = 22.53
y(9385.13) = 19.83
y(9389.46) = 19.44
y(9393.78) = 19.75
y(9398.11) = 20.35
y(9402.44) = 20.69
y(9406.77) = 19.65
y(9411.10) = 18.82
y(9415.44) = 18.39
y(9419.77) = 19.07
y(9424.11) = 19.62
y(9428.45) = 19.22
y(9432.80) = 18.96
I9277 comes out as 0.02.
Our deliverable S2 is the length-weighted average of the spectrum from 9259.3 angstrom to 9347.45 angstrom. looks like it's 19.9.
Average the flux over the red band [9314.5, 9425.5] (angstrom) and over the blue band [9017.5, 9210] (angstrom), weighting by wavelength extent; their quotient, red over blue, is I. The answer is 0.9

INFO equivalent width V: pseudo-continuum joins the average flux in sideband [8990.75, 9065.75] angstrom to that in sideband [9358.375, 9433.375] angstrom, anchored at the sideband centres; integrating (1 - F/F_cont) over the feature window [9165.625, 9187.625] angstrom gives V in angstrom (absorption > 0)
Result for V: -0.2 angstrom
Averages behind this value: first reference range 21.1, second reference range 20.3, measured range 20.9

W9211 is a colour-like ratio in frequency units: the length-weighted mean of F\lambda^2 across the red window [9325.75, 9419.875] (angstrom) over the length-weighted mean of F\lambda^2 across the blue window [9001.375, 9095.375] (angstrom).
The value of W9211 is 1.0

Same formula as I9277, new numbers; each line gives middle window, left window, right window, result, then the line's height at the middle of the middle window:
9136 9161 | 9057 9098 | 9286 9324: 0.00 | 20.8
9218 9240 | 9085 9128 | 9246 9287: 0.01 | 20.5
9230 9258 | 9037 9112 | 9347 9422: 0.03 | 20.8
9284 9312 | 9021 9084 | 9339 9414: 0.04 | 20.6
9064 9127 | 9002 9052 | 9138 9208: -0.02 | 21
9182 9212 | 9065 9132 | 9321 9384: -0.01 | 21.1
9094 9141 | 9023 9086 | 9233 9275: -0.02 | 21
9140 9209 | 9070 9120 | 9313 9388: 0.00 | 21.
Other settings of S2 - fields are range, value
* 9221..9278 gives 20.3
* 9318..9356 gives 19.7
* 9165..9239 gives 20.8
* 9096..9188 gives 21.1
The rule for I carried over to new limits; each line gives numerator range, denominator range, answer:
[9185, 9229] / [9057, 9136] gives 0.98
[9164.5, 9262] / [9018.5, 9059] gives 0.98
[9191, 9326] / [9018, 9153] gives 0.95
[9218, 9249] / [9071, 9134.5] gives 0.95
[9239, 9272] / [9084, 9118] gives 0.95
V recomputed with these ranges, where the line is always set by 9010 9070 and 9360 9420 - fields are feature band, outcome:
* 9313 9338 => 1.4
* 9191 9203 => -0.3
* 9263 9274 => 0.2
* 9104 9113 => -0.2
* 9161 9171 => 0.1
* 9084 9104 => -0.3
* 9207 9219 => 0.1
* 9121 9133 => -0.3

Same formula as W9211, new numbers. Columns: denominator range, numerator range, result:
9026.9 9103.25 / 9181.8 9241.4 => 1.01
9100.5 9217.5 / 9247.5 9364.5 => 0.97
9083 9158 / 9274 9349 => 0.97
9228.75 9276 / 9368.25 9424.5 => 1.05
